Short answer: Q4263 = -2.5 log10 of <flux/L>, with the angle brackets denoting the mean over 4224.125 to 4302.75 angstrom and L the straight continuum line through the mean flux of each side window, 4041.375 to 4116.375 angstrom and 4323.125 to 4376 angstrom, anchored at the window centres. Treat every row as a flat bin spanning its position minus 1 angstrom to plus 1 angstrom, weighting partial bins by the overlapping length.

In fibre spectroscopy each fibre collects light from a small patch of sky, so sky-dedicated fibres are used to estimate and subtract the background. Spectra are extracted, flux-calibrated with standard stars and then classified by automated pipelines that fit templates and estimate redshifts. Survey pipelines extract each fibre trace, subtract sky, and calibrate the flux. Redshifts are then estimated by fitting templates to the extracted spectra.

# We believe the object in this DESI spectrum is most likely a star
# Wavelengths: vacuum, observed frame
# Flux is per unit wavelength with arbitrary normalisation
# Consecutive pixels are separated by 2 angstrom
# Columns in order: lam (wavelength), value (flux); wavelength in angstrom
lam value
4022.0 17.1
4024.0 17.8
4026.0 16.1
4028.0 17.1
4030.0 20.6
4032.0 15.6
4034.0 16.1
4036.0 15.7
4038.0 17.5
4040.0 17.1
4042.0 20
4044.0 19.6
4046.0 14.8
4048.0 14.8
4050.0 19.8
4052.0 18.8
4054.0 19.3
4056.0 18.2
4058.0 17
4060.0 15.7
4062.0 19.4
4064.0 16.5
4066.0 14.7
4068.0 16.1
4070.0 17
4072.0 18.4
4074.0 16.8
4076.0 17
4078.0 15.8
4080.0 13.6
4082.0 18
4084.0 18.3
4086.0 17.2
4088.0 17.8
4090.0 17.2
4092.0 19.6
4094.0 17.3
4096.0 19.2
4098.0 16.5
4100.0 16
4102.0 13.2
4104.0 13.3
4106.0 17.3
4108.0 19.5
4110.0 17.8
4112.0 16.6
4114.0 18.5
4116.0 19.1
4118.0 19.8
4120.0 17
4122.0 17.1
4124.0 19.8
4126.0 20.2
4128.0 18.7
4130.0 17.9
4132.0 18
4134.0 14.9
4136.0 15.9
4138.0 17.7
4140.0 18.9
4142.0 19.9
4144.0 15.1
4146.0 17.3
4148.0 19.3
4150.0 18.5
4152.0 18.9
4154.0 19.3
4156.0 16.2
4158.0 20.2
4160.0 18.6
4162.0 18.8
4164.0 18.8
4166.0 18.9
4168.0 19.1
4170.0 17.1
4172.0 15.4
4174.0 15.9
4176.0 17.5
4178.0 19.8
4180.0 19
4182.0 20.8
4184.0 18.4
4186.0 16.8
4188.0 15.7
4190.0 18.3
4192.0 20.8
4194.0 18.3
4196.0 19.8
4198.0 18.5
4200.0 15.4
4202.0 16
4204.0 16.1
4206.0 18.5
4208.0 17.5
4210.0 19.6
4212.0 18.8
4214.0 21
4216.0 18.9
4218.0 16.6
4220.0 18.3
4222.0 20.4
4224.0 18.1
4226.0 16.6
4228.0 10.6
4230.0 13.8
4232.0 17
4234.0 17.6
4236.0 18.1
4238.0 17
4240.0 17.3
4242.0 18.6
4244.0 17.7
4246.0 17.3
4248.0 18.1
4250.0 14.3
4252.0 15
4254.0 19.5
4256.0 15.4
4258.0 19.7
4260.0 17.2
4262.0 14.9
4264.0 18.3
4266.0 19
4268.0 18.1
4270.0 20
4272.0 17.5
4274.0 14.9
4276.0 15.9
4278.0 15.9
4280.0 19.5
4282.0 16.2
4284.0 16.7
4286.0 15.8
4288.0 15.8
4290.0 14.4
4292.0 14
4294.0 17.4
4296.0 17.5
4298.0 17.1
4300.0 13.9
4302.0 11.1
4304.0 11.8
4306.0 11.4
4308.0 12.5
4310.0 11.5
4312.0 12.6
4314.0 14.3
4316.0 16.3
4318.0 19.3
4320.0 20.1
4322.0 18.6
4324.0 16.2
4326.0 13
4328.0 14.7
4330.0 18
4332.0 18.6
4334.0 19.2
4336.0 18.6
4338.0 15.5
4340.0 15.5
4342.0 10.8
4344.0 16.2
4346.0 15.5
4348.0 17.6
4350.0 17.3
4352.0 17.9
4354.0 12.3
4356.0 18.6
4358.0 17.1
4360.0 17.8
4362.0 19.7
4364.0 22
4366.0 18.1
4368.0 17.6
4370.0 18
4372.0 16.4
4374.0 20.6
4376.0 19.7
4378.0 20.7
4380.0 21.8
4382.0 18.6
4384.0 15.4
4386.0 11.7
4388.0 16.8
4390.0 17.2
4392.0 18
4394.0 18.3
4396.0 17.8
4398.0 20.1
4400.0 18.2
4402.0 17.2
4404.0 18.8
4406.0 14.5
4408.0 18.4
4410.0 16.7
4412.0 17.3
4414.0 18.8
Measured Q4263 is 0.04 mag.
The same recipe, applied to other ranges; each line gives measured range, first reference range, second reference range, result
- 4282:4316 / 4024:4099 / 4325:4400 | 0.207 mag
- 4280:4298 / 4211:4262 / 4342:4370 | 0.068 mag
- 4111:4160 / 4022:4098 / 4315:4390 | -0.049 mag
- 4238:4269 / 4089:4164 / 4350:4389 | 0.033 mag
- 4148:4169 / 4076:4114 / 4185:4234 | -0.089 mag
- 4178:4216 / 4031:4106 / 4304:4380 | -0.090 mag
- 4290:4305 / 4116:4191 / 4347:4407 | 0.219 mag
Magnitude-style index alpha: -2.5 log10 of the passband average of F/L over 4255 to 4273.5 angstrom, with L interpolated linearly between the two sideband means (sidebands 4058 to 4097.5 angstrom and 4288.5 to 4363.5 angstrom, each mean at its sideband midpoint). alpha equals -0.10 mag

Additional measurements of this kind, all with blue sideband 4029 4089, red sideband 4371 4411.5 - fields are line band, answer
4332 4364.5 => 0.051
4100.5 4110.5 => 0.078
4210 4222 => -0.084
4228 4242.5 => 0.064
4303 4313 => 0.425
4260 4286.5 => 0.029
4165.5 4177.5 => 0.006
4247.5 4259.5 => 0.039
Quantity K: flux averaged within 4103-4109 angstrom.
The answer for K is 16.7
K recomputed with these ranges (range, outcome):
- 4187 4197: 18.6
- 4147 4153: 18.9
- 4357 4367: 18.9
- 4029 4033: 18.1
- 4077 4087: 16.6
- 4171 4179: 17.2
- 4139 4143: 19.4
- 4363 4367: 20.1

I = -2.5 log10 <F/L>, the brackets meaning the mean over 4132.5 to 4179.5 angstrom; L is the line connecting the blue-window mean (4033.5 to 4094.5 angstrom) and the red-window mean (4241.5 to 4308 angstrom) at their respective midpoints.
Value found -0.07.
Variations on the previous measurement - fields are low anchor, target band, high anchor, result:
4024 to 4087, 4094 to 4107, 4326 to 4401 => 0.079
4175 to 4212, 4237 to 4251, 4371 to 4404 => 0.059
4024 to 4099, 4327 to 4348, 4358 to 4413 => 0.102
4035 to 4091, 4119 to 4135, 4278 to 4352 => -0.070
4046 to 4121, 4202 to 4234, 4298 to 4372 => -0.050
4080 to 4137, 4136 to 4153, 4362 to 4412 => -0.031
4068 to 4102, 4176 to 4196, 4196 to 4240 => -0.080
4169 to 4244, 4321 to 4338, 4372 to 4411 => 0.050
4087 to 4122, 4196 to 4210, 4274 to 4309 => -0.078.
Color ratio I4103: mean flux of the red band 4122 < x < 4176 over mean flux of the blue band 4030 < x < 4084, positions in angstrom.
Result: 1.05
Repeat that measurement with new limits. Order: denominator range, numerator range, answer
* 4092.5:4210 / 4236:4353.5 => 0.91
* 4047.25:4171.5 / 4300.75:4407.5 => 0.95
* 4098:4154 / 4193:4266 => 0.99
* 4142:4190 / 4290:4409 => 0.92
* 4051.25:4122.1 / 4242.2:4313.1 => 0.93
